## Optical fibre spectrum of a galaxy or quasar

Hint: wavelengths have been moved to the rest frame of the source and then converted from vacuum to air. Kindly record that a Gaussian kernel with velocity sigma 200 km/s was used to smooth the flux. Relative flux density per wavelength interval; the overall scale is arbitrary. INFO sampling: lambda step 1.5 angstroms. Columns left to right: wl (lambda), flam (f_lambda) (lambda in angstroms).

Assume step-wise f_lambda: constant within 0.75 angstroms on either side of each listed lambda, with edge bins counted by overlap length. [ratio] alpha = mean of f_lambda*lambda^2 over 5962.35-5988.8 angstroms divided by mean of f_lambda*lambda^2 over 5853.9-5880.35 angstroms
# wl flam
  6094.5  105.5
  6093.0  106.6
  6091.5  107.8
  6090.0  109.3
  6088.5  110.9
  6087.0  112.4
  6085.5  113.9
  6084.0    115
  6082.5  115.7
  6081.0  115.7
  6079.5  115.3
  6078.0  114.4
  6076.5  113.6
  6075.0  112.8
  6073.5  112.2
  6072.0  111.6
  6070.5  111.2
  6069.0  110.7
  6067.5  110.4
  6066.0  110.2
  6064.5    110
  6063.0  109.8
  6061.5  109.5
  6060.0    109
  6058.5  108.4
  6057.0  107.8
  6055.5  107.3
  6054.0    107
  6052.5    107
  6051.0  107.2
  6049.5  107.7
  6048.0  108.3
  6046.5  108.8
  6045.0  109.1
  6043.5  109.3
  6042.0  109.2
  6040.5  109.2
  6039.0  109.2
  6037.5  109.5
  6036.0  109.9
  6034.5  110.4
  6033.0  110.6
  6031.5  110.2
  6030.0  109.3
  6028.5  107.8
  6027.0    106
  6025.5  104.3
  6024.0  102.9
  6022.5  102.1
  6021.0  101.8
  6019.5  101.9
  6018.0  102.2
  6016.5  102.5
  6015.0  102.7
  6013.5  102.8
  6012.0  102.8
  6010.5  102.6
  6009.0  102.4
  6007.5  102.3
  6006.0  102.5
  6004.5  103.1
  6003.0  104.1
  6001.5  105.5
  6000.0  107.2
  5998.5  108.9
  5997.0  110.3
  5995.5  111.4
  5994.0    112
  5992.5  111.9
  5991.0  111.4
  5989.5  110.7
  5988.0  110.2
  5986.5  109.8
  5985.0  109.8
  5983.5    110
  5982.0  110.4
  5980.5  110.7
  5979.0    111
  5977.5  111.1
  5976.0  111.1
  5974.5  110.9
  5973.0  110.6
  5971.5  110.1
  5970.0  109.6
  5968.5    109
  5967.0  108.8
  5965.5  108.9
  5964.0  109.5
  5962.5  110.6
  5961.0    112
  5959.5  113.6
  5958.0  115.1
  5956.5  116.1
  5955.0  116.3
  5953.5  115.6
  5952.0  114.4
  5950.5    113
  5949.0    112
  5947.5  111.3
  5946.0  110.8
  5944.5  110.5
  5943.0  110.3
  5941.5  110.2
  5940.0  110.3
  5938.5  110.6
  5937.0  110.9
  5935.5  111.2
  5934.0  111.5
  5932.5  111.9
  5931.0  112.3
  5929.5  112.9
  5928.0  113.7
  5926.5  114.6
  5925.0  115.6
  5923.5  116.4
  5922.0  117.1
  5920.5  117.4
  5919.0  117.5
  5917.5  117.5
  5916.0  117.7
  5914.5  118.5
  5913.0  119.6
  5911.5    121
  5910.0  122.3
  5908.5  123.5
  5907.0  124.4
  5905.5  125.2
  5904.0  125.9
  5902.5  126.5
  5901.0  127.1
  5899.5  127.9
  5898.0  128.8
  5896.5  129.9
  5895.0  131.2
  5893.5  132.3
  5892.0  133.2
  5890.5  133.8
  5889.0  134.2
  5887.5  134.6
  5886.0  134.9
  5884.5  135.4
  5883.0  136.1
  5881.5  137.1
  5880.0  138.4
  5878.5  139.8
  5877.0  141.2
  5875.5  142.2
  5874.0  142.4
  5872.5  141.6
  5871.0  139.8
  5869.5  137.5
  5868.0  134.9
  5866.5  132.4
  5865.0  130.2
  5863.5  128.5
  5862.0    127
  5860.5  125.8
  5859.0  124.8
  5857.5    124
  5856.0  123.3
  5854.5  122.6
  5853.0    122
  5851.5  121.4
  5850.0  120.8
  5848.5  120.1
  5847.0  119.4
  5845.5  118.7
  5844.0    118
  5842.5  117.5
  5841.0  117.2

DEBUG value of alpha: 0.9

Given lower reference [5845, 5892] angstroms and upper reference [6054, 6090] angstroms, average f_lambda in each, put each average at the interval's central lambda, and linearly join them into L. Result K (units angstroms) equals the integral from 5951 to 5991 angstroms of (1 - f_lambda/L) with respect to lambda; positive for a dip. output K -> 3.3 angstroms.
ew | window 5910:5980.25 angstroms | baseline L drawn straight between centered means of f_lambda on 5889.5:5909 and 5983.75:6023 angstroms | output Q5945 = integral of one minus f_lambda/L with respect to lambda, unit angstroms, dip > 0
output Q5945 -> 3.2 angstroms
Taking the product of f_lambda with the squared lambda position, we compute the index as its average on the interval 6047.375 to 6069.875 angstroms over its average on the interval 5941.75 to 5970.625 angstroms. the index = 1.00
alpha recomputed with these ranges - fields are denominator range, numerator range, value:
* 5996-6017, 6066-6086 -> 1.11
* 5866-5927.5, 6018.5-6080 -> 0.89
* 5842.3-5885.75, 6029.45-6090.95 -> 0.91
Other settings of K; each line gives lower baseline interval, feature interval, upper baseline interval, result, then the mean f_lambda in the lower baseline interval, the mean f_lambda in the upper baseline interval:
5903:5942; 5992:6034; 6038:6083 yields 2.6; 117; 110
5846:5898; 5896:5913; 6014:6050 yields 0.1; 131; 107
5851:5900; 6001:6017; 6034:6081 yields 1.8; 132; 110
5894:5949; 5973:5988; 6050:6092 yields 0.6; 118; 111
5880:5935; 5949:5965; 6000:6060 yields 0.5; 124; 106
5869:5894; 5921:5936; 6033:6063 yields 1.8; 137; 109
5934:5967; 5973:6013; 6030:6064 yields 0.9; 112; 109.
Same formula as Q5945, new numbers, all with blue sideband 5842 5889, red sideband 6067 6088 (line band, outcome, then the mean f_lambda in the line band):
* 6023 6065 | 2.7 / 108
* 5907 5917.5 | 0.5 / 121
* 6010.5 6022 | 1.5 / 102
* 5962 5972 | 1.0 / 109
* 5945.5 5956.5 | 0.9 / 114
